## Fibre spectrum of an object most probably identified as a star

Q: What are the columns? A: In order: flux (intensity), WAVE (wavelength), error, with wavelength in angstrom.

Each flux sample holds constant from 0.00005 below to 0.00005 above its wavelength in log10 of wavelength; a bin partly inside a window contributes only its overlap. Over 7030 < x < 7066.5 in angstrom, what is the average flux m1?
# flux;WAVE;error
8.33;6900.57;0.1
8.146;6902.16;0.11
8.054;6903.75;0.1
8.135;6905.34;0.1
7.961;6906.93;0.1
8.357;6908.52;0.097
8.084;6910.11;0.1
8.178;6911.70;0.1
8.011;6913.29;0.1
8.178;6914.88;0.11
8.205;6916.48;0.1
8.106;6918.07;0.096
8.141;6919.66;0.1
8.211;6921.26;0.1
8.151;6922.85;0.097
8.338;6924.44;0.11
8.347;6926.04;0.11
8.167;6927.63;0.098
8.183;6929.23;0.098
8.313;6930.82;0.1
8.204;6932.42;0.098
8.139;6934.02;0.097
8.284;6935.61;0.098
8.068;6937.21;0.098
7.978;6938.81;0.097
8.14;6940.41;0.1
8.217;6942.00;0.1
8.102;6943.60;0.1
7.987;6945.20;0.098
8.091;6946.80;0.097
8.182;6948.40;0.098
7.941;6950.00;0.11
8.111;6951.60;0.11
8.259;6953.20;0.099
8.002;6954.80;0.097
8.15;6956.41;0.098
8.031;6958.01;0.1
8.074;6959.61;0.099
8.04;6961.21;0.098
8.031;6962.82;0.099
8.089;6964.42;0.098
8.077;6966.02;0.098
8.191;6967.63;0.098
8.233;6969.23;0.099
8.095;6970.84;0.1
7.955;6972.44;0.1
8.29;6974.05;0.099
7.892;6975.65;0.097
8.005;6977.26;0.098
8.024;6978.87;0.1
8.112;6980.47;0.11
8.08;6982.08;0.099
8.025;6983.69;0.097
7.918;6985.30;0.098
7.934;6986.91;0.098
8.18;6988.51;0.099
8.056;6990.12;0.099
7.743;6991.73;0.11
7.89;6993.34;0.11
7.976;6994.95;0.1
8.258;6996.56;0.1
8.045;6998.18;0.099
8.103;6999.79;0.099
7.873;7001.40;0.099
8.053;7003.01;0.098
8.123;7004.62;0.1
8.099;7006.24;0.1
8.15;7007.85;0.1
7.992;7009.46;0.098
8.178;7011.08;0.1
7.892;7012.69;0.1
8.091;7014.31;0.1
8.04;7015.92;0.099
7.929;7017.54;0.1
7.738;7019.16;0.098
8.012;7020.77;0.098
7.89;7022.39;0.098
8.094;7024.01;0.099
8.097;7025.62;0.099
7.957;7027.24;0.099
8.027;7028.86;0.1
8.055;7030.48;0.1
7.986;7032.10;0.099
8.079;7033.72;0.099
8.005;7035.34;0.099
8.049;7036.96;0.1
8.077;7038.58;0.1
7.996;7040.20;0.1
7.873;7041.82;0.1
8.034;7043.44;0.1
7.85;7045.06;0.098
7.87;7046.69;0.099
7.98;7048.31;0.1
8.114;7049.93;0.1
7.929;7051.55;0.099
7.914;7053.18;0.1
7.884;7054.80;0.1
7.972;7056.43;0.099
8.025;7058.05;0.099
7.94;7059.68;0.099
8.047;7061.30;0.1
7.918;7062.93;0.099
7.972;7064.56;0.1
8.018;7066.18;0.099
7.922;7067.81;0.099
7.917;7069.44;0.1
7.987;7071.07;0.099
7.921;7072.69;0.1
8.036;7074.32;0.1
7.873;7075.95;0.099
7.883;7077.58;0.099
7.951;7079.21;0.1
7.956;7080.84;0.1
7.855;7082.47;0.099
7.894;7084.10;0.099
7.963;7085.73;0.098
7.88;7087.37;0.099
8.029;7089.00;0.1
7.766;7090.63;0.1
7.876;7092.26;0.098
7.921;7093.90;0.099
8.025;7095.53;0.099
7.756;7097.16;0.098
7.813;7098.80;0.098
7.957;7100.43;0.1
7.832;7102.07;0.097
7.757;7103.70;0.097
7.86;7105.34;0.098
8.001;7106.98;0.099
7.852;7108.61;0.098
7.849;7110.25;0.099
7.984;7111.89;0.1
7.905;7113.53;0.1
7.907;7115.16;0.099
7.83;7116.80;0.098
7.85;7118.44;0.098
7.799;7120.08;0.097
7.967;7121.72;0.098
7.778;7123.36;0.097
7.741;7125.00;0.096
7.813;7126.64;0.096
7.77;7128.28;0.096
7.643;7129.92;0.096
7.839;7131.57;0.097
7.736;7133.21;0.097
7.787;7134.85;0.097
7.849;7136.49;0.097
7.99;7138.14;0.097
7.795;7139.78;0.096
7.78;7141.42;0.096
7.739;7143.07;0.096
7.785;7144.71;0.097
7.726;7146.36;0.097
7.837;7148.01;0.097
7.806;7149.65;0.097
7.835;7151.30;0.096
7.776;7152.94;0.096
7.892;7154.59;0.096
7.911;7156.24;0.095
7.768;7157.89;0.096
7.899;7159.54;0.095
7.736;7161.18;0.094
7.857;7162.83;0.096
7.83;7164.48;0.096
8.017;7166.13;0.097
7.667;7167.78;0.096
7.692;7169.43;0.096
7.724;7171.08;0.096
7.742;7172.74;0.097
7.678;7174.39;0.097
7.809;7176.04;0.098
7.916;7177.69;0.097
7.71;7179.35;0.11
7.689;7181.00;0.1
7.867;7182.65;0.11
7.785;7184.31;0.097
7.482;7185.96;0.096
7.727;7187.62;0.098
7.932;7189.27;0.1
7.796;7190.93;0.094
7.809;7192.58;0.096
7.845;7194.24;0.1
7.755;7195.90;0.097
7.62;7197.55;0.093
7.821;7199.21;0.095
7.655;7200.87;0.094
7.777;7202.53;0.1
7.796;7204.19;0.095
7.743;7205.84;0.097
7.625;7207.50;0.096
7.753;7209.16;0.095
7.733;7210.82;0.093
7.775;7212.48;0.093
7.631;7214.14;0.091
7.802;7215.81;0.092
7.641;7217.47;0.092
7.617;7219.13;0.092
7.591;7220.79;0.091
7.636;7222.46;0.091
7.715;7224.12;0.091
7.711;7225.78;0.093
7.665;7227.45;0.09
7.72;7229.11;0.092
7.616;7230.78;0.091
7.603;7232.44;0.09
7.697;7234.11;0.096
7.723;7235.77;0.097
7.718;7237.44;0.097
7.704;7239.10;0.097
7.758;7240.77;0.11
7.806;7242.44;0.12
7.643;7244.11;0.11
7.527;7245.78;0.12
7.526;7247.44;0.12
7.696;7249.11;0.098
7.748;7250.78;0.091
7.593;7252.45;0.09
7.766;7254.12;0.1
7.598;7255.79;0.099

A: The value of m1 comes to 7.98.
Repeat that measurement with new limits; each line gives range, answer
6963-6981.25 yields 8.09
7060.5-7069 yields 7.97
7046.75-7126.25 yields 7.91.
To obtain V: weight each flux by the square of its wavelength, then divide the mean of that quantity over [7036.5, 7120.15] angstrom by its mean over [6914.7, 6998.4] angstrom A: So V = 1.01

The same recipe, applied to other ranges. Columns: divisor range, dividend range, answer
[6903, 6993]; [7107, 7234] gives 1.02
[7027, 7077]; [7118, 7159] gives 1.00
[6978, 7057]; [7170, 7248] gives 1.02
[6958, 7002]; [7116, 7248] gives 1.02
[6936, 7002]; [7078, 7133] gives 1.01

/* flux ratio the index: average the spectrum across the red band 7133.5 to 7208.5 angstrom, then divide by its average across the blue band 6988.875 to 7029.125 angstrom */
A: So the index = 0.97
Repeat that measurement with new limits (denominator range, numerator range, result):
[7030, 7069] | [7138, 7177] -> 0.98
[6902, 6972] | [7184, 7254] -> 0.95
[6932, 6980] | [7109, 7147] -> 0.97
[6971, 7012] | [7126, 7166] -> 0.97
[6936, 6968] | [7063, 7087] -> 0.98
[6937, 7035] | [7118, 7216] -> 0.97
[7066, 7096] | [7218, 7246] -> 0.97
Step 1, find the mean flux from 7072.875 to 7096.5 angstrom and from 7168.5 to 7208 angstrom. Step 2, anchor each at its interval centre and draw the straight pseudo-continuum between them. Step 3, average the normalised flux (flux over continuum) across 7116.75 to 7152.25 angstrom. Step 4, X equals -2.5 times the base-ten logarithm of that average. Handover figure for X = 0.005 mag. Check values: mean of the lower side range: 7.92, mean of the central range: 7.8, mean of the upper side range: 7.75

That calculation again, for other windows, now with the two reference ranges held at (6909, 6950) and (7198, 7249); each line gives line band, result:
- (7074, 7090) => 0.00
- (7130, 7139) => 0.00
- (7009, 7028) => 0.00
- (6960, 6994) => 0.01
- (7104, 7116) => 0.00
